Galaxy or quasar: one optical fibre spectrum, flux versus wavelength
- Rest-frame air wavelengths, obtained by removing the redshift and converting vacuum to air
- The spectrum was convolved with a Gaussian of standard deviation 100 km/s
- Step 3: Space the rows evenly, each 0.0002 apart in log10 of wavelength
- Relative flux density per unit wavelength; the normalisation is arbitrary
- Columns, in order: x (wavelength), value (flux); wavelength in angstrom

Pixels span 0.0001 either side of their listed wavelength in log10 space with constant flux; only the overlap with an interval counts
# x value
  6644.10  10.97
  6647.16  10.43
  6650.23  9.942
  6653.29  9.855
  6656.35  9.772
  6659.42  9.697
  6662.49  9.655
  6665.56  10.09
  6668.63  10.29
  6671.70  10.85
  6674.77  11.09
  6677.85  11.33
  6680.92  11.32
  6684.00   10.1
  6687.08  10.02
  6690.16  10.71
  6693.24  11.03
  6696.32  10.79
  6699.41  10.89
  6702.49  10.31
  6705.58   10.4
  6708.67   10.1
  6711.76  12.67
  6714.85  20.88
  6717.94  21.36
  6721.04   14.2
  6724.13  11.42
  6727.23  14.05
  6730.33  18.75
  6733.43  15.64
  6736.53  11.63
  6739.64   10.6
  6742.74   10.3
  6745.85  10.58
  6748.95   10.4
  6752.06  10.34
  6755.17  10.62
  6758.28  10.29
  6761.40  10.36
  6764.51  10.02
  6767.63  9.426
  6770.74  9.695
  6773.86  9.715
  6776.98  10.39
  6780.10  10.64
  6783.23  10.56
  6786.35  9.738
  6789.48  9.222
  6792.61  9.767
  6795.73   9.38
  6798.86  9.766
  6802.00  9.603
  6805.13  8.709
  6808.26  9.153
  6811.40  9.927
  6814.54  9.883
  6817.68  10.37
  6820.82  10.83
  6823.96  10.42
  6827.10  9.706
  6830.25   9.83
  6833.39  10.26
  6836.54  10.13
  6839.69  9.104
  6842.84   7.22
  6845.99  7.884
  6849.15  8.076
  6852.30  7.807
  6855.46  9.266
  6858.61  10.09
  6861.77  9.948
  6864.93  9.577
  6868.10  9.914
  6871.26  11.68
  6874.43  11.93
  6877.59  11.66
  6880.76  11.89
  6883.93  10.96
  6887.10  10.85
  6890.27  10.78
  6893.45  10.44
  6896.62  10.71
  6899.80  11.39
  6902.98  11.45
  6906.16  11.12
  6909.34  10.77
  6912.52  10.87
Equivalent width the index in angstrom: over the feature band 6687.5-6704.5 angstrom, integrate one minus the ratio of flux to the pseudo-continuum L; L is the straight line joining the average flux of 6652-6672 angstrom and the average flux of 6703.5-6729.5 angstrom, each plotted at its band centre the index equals 2.7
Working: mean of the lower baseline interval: 9.98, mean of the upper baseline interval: 14.4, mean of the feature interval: 10.7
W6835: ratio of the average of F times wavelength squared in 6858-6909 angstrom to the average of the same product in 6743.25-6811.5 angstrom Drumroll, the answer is 1.1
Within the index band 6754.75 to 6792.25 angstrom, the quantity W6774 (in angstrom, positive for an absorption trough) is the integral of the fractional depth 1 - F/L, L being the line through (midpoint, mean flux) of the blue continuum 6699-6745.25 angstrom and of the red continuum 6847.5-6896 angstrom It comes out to 7.3 angstrom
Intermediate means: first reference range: 13.6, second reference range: 10.3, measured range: 10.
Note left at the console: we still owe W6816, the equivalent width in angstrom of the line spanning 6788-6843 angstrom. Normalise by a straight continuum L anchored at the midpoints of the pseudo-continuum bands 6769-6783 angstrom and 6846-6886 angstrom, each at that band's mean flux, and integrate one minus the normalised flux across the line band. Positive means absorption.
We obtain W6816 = 2.48 angstrom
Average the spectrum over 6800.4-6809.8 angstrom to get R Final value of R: 9.16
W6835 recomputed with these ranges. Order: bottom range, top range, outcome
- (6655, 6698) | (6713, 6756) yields 1.32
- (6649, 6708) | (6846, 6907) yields 1.06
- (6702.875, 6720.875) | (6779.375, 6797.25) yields 0.68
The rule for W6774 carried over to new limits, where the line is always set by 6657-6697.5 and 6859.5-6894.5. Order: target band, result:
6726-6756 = -4.8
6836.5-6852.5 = 3.8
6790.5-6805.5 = 1.7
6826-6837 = 0.8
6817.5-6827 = 0.3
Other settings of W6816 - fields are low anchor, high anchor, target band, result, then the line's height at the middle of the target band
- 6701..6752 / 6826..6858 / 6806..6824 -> -0.1 angstrom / 9.96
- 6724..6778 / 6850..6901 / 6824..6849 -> 3.7 angstrom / 10.8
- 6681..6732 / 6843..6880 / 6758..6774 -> 2.5 angstrom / 11.7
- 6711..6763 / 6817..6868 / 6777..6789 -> 1.4 angstrom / 11.5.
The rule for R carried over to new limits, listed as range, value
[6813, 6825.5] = 10.4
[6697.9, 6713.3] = 10.9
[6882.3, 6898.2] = 10.8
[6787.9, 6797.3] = 9.46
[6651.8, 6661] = 9.77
